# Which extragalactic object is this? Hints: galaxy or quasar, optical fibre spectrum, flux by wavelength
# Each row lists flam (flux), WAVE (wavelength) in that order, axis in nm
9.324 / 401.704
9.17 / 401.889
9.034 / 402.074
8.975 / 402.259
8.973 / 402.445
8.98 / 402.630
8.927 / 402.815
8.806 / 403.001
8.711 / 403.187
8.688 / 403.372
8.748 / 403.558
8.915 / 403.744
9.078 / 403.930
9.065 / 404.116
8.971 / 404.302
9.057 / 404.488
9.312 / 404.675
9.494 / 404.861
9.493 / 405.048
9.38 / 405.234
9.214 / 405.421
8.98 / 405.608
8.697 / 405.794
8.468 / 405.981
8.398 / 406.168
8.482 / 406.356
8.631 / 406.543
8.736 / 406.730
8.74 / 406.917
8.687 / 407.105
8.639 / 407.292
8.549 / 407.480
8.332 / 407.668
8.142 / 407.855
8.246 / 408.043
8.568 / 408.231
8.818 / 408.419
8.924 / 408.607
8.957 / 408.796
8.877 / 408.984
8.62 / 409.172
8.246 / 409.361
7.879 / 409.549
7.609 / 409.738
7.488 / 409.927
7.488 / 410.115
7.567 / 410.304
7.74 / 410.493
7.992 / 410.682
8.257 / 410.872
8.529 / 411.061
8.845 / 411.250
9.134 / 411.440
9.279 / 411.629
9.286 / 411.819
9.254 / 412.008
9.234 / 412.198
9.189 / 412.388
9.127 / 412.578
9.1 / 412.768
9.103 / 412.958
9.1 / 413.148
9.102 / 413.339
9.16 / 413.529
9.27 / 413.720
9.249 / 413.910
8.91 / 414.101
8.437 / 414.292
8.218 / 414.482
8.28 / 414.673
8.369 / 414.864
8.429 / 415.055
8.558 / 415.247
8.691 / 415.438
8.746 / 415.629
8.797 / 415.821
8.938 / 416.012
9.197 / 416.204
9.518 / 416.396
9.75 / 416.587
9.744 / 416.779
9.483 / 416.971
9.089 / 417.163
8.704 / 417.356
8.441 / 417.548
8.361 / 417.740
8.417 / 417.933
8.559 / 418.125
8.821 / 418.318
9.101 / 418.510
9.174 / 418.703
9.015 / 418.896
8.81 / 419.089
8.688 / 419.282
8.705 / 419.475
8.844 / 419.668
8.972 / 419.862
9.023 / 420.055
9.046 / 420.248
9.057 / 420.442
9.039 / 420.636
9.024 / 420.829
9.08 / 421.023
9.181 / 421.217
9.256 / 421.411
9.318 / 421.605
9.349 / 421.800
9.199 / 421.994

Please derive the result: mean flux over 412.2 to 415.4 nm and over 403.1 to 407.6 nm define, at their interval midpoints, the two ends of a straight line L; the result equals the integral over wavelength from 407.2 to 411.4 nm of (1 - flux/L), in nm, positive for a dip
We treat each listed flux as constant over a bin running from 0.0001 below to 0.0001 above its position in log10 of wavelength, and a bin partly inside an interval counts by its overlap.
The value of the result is 0.270 nm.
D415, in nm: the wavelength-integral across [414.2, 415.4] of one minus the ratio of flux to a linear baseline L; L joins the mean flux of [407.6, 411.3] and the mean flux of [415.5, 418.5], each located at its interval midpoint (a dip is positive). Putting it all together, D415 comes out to 0.05 nm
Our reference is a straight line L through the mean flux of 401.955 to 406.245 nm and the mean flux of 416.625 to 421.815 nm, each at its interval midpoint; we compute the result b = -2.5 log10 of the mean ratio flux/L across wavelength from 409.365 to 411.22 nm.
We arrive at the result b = 0.14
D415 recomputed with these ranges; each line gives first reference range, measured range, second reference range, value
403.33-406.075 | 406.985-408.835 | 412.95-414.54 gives 0.090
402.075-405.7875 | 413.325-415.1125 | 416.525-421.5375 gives 0.052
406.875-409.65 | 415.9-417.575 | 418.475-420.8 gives -0.073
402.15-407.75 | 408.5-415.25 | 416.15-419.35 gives 0.227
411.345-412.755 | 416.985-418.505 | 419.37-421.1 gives 0.058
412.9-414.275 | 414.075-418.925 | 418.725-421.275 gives 0.105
